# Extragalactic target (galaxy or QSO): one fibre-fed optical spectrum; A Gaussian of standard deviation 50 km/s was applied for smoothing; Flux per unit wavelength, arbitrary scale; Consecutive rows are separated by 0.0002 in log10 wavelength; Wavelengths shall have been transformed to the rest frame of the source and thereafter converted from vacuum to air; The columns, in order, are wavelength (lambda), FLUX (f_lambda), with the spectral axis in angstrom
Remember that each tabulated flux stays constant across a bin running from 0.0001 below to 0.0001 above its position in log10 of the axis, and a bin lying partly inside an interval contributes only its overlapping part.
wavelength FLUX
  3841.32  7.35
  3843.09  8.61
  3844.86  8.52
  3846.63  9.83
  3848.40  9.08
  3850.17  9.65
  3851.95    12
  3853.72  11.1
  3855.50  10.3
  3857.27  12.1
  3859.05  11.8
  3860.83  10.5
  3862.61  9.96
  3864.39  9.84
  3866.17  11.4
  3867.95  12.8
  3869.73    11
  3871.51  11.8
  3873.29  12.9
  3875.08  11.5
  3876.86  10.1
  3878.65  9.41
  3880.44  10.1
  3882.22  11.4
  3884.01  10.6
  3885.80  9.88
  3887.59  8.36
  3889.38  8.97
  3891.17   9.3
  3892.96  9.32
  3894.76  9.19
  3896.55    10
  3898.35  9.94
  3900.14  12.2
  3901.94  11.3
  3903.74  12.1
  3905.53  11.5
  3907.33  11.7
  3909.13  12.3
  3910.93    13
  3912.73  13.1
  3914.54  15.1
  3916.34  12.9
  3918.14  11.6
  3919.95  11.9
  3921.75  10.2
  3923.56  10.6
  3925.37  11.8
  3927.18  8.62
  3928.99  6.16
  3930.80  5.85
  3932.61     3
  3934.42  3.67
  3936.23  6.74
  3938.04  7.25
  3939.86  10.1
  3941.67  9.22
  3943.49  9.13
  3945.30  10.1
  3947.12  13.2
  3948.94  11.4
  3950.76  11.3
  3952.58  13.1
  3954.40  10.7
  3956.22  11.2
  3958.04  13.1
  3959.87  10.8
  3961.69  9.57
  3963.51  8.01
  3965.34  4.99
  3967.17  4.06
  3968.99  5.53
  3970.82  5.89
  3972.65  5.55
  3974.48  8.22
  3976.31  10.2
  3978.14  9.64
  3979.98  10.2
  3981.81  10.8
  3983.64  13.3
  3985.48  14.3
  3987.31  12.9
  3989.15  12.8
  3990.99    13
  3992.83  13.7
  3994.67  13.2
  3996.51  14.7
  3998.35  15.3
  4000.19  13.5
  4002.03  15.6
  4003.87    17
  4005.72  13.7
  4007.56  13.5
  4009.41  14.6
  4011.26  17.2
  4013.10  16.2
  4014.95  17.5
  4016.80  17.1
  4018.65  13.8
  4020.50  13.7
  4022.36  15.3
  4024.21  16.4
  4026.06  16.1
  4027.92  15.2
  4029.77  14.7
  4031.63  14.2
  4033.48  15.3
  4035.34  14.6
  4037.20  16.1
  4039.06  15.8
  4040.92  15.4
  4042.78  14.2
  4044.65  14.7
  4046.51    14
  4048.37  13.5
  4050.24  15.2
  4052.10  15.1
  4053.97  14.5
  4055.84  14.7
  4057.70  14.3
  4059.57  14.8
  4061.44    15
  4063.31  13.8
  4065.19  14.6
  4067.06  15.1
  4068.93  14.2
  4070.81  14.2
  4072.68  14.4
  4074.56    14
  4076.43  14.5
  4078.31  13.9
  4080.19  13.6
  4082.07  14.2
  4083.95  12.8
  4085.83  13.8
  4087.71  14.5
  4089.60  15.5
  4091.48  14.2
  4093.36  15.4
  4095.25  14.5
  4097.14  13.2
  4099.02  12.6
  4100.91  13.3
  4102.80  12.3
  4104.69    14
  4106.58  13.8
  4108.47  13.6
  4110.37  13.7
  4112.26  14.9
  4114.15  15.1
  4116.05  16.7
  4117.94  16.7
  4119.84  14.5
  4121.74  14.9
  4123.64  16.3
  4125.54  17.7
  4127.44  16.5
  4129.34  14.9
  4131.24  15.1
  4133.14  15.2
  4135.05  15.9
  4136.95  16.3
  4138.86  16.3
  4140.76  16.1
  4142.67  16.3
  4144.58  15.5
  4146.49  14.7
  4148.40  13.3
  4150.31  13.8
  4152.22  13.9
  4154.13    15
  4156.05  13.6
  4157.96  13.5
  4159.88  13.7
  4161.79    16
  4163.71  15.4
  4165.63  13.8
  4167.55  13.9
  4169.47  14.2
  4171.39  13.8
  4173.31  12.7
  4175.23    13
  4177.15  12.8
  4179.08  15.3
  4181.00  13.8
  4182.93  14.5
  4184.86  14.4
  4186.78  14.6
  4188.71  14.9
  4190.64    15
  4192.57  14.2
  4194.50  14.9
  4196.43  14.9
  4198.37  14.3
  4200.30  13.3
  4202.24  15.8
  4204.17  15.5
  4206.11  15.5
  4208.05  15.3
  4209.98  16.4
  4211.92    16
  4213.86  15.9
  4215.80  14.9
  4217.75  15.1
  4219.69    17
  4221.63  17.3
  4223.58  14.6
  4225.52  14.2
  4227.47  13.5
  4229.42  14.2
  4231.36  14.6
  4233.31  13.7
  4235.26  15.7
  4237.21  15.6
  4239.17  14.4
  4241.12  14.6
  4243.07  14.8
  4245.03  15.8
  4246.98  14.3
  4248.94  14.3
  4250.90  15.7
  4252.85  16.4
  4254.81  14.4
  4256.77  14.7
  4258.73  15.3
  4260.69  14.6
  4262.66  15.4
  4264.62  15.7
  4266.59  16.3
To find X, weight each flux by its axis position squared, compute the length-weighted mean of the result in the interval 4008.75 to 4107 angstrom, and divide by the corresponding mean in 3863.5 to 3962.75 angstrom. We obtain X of 1.51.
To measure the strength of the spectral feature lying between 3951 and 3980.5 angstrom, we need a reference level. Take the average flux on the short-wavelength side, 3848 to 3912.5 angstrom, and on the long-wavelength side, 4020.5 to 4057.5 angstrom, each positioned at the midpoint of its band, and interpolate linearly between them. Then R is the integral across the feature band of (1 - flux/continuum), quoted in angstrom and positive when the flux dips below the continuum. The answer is 9.5 angstrom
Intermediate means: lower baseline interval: 10.8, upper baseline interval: 15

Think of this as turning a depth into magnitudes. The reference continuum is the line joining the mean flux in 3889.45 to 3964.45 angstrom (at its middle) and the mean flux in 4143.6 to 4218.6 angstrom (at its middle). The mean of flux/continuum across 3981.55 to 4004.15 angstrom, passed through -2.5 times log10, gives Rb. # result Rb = -0.214 mag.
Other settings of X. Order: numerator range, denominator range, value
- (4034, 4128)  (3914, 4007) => 1.47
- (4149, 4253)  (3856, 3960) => 1.62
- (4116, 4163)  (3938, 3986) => 1.72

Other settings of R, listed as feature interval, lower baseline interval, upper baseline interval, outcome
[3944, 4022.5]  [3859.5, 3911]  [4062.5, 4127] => 3.1 angstrom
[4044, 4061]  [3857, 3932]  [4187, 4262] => -2.3 angstrom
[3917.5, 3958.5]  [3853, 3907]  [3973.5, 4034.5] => 9.2 angstrom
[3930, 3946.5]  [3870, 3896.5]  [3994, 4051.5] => 6.6 angstrom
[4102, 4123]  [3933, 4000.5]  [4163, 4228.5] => -2.4 angstrom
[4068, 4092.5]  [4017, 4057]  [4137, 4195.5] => 1.0 angstrom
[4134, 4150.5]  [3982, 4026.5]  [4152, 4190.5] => -1.4 angstrom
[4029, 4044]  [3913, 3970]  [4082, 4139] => -3.1 angstrom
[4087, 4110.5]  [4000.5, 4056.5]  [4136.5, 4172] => 1.6 angstrom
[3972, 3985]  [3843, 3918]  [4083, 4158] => 2.7 angstrom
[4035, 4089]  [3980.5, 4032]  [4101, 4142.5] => 1.6 angstrom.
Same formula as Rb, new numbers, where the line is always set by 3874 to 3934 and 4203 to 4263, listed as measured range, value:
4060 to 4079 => -0.13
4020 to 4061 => -0.21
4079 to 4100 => -0.08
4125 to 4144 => -0.17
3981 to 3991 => -0.12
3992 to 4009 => -0.23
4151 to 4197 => 0.00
